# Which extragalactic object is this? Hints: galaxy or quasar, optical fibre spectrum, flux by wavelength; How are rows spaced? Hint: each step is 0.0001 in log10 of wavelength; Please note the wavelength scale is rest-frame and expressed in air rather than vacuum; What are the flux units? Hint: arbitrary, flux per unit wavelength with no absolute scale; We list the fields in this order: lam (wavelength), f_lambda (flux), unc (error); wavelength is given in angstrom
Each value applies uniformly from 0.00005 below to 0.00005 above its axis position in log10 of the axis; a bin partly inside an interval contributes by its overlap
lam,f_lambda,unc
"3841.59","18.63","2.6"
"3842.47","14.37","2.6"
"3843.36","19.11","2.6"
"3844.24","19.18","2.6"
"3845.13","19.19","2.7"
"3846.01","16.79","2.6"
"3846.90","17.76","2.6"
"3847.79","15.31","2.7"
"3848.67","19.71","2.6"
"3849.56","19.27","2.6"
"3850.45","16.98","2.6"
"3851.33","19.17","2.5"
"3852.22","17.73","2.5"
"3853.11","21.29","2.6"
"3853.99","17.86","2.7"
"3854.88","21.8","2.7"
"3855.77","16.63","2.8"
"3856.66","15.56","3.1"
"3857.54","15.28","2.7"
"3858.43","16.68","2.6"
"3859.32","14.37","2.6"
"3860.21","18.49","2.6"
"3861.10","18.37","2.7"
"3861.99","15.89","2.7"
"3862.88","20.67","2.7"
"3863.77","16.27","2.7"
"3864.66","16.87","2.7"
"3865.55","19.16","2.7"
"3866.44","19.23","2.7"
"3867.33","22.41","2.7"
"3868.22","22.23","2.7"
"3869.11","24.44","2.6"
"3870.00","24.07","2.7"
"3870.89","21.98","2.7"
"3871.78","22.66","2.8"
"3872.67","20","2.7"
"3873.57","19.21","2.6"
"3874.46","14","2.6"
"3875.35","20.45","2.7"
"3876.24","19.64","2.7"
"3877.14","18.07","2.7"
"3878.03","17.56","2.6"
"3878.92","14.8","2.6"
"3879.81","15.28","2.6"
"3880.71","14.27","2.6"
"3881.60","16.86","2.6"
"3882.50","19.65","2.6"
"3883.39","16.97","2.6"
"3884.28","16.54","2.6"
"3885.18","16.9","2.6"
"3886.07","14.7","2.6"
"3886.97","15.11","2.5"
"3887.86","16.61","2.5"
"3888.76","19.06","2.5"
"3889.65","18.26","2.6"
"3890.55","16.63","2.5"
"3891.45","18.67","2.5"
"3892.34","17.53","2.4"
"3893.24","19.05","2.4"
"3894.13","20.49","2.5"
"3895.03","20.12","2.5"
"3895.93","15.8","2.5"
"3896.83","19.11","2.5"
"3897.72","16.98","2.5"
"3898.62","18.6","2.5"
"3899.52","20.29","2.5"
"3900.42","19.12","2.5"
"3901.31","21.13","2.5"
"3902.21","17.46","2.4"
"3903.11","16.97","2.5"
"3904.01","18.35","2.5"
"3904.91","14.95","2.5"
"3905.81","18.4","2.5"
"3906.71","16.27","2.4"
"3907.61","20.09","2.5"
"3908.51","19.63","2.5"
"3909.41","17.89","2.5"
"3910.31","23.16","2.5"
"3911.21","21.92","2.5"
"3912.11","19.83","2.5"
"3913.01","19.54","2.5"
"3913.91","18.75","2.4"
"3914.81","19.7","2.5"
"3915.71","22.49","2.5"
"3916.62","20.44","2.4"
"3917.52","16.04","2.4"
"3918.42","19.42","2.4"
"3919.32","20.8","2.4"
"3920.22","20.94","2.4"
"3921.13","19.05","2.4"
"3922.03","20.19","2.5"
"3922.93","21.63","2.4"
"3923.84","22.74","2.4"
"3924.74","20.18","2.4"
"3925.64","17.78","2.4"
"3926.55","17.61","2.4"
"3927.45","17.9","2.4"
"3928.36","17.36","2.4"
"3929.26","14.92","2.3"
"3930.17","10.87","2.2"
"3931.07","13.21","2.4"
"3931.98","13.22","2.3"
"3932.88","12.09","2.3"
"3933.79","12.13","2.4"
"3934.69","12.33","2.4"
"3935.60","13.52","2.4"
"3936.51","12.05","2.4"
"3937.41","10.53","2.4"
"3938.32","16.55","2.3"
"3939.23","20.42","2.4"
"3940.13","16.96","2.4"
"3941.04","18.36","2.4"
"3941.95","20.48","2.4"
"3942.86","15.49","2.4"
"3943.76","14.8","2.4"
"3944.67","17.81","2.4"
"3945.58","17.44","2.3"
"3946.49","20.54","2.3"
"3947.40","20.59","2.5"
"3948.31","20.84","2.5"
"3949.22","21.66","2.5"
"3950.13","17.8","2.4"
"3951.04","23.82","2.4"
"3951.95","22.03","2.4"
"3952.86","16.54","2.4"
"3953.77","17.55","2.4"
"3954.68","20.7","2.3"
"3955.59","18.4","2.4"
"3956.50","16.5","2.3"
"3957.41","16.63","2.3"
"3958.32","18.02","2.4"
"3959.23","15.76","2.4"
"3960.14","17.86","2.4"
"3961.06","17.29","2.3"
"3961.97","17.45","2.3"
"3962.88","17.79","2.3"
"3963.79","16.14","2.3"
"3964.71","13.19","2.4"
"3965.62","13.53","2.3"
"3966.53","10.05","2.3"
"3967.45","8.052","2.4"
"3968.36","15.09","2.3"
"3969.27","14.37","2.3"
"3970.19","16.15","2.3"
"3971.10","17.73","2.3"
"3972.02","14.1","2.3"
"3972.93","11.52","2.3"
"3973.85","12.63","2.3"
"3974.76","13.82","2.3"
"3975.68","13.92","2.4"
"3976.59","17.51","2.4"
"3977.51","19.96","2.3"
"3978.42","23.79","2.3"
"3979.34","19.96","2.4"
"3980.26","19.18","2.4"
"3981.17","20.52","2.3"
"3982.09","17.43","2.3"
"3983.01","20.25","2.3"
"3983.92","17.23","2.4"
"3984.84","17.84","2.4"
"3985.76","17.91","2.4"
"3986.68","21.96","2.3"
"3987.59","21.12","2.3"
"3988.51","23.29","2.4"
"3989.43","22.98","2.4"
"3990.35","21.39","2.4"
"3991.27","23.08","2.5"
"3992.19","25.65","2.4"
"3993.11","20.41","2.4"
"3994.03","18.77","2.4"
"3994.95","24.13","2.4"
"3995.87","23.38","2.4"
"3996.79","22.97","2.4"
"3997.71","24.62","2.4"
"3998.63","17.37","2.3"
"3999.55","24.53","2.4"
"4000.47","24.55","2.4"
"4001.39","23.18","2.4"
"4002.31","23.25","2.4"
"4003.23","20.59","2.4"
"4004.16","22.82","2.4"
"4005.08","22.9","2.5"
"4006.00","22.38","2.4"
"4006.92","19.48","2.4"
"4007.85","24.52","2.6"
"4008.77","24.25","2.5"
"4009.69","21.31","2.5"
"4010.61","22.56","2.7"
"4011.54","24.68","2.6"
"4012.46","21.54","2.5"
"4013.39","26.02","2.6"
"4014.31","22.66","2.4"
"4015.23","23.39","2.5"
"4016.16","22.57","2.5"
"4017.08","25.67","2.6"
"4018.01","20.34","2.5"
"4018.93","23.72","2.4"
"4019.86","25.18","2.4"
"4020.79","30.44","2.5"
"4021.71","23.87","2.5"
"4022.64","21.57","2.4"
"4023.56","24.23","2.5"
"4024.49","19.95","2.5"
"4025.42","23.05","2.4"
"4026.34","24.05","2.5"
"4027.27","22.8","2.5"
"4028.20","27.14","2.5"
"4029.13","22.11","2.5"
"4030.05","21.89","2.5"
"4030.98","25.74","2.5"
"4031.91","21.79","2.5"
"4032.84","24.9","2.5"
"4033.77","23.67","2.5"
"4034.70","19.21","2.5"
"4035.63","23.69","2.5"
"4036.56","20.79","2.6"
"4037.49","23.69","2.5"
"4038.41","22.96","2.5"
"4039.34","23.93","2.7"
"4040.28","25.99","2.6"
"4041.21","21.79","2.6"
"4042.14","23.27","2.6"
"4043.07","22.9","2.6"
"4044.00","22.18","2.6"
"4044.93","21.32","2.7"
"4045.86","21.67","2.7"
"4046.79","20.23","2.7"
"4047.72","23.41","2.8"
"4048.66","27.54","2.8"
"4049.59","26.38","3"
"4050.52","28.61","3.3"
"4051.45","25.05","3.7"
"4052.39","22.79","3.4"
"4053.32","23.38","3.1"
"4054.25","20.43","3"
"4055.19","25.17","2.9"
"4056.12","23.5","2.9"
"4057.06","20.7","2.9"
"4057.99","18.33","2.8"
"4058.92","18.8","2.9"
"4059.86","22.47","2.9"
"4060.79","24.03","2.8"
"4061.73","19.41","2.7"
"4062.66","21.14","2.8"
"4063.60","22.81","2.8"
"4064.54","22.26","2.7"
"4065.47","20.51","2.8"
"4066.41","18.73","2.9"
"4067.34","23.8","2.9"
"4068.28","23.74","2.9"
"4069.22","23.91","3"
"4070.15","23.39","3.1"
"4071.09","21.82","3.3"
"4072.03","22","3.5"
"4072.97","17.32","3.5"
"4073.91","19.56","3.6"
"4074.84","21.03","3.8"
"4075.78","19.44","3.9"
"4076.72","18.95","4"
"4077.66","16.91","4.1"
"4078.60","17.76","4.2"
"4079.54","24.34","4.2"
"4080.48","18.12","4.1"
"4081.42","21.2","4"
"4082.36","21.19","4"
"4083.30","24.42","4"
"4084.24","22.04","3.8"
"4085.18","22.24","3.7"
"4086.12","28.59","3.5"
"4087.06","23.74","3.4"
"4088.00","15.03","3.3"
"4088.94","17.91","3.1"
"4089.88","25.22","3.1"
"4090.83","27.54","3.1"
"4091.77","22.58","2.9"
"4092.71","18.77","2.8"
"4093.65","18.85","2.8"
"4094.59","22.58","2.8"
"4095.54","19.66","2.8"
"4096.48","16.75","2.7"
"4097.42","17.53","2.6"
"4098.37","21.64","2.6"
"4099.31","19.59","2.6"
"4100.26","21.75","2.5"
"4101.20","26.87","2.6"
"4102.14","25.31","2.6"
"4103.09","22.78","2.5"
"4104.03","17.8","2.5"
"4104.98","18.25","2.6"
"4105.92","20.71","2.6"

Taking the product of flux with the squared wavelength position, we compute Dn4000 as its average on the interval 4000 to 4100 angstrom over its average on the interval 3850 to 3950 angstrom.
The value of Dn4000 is 1.3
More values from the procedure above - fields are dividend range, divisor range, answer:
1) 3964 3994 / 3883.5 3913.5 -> 1.01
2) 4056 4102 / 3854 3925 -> 1.25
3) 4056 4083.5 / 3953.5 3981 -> 1.36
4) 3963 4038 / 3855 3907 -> 1.22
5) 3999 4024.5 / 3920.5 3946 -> 1.48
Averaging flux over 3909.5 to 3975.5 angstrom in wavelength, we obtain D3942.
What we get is 17.1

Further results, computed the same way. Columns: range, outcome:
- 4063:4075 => 21.6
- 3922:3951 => 16.9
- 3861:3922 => 18.7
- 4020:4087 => 22.5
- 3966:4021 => 20.5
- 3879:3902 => 17.7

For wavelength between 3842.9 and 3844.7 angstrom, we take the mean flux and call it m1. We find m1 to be 19.1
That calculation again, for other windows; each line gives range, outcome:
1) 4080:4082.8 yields 20.2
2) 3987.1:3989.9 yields 22.5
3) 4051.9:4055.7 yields 22.9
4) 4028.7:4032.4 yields 22.9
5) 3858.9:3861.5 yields 17.1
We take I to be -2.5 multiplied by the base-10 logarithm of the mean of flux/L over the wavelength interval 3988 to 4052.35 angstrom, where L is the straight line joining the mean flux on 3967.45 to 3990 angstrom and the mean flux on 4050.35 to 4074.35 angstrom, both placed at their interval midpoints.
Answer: -0.17 mag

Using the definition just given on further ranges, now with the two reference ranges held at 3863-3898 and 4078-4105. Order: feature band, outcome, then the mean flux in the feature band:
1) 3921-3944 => 0.181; 16.2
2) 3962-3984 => 0.228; 16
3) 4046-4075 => -0.069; 22.3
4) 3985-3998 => -0.110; 22.1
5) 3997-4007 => -0.119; 22.5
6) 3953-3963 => 0.113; 17.6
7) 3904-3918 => -0.022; 19.2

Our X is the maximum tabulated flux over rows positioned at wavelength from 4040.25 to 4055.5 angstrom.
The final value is 28.61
